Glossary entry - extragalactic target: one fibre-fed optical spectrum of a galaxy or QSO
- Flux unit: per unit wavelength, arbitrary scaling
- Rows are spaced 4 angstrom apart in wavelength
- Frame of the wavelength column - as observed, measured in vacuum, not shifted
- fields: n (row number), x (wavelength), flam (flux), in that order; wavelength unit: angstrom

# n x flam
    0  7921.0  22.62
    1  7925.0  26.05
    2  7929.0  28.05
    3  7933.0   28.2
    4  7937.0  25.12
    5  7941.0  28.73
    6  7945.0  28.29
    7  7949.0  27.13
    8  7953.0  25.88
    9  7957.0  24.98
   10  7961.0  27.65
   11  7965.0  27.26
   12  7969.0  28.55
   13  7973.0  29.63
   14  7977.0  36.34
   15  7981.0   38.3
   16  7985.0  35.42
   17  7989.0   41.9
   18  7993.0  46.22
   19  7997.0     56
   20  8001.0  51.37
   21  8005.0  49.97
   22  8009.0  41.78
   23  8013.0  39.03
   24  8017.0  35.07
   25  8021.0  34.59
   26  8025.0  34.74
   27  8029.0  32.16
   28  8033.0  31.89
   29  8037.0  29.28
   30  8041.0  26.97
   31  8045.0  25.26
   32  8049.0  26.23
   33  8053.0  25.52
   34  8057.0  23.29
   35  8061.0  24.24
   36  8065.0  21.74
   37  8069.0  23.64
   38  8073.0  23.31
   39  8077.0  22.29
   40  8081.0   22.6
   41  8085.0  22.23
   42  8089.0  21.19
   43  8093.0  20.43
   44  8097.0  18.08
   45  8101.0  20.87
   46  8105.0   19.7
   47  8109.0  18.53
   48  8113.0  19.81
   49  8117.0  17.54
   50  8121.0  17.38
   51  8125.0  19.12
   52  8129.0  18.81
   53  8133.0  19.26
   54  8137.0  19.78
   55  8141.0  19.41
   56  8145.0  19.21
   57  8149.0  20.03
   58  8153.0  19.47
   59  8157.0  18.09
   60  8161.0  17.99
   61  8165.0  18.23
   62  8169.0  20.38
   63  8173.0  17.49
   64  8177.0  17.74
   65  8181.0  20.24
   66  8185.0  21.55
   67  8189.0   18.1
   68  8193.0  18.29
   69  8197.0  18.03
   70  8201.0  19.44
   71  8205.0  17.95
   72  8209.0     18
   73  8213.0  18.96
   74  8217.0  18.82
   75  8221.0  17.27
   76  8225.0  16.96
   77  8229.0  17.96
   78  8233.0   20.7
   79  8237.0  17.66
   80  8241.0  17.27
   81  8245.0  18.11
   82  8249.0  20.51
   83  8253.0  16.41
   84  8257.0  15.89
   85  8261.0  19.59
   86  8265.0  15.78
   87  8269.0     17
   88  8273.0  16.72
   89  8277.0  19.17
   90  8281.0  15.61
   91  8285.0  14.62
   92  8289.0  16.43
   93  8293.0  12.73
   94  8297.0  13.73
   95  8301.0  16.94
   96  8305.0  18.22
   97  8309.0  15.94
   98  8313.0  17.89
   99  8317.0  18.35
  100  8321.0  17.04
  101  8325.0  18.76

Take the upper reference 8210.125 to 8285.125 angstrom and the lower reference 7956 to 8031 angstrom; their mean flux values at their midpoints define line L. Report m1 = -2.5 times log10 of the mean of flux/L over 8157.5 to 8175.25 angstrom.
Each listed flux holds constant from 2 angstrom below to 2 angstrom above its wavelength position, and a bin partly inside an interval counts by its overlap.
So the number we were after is 0.29 mag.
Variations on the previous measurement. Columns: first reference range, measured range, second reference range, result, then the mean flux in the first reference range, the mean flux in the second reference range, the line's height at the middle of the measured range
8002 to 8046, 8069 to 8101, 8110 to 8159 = 0.22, 35.2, 19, 26.3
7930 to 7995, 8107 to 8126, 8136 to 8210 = 0.20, 31.2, 18.9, 22.2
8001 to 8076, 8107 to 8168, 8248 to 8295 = 0.30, 30.9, 16.6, 24.9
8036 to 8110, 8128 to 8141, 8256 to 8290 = 0.09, 22.9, 16.8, 21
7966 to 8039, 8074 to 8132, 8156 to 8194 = 0.33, 38.3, 18.8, 27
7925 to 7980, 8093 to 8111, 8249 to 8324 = 0.19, 28.2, 16.7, 23.1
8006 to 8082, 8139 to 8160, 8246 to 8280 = 0.22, 29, 17.6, 23.5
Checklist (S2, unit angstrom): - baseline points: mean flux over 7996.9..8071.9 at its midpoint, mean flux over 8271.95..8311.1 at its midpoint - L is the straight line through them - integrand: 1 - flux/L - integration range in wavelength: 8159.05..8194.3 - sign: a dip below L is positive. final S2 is 6.8 angstrom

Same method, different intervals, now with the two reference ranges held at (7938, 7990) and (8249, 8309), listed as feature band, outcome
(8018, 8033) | -3.2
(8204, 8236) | 1.3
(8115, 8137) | 4.4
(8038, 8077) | 2.7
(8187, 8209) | 1.9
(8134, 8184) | 6.2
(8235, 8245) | 0.3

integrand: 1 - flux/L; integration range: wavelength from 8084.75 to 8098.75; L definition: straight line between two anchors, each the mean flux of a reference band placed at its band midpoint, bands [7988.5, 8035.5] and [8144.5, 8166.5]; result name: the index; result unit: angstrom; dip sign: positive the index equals 4.1 angstrom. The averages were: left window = 41.1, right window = 18.8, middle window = 20.3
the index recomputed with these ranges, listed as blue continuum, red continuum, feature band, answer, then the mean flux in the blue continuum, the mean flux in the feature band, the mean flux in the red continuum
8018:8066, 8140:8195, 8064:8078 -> 1.8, 28.3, 22.8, 19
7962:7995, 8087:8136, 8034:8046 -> 0.1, 35.2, 27.7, 19.2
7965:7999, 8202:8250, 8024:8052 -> 3.8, 38.4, 29.2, 18.3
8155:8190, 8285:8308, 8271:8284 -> -0.7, 18.9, 17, 15.5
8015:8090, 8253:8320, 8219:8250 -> 0.9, 26.7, 18.2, 16.5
